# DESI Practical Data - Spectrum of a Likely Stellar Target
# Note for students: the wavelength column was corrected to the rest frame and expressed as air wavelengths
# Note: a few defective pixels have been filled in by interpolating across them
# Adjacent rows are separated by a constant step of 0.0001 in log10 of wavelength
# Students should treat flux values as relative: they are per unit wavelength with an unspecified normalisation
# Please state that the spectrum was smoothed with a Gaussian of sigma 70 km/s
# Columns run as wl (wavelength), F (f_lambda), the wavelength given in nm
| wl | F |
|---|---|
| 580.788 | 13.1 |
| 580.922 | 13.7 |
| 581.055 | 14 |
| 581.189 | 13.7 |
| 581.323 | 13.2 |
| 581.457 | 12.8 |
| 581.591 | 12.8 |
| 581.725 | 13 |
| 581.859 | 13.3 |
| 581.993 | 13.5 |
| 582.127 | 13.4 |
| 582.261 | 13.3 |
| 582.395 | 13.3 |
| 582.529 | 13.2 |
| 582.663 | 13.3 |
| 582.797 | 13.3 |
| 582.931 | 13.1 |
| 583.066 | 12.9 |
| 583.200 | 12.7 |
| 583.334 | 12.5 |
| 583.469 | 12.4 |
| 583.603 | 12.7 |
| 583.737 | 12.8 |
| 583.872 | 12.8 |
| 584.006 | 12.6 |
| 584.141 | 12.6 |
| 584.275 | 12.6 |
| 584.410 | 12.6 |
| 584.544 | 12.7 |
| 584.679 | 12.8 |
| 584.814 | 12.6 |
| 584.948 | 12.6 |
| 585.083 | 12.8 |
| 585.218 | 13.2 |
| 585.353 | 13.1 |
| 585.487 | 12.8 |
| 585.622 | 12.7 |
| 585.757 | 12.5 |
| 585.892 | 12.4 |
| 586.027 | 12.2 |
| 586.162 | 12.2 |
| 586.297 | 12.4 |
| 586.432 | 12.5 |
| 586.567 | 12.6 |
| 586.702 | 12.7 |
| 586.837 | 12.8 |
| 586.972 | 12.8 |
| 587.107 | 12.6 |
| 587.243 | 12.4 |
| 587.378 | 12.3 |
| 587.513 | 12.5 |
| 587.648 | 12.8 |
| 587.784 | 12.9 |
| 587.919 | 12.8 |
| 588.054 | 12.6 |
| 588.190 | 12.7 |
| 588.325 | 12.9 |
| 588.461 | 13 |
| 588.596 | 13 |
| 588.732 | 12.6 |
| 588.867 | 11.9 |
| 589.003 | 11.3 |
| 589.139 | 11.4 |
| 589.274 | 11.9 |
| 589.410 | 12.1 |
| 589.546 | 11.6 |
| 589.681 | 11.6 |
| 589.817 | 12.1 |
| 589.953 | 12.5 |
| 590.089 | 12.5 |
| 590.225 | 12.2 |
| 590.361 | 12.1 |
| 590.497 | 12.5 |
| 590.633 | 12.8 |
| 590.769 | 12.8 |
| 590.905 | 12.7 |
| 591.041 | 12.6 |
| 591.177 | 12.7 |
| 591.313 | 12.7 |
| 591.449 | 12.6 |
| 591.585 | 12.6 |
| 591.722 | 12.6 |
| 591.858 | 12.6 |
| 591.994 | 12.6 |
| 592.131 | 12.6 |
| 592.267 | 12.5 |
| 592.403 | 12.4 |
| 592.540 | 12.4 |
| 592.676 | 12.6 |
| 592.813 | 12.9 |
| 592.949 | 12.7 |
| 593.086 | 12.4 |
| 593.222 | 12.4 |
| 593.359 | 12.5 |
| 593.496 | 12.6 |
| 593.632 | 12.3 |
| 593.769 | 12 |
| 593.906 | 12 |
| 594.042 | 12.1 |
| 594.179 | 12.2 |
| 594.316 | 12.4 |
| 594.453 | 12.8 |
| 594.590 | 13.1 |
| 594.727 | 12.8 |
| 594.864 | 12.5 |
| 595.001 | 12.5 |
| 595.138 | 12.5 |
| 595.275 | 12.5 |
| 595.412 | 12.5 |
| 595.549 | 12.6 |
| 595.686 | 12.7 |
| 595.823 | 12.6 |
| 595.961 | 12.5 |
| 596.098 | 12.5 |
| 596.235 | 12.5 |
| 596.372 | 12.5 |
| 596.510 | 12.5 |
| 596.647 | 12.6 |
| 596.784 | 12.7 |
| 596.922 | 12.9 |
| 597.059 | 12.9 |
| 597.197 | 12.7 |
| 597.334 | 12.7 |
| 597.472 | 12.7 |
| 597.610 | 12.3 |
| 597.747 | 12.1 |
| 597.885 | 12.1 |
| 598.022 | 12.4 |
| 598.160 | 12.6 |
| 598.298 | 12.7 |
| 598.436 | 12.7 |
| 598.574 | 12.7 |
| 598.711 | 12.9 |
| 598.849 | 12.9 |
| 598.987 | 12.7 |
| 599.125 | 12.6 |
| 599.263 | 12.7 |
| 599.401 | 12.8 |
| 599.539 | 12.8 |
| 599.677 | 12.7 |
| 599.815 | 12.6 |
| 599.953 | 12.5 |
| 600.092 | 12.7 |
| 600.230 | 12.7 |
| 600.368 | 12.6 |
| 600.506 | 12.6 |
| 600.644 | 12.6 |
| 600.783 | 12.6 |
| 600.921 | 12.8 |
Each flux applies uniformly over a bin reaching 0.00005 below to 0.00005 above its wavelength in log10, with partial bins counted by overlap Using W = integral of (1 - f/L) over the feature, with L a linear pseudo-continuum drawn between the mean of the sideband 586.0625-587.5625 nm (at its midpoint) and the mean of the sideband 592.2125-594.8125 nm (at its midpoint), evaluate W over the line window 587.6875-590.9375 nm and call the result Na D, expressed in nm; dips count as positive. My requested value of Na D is 0.04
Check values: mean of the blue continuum 12.5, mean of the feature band 12.4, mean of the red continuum 12.5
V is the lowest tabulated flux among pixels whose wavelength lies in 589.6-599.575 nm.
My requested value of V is 11.6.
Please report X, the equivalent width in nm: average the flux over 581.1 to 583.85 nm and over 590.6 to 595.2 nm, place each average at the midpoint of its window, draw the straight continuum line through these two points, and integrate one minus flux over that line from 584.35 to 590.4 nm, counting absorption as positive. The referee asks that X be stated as 0.162 nm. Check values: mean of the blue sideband 13.1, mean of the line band 12.5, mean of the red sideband 12.5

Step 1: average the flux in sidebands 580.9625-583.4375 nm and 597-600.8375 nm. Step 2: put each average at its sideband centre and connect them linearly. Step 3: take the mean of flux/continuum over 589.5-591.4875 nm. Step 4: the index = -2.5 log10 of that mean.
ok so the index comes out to 0.04 mag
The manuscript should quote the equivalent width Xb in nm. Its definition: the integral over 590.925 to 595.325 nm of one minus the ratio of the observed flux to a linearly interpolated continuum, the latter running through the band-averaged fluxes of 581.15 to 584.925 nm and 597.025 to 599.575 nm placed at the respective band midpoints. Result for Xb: 0.07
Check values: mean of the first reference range 12.9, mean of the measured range 12.5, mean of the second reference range 12.6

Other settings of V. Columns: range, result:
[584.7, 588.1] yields 12.2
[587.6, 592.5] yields 11.3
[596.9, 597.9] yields 12.1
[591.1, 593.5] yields 12.4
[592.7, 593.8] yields 12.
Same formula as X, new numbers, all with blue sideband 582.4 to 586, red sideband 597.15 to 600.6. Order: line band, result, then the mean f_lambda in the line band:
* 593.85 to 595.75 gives 0.02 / 12.5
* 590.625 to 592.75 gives 0.02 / 12.6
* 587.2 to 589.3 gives 0.05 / 12.5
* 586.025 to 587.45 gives 0.03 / 12.5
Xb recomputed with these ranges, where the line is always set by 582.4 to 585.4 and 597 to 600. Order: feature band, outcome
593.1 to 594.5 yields 0.04 nm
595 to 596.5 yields 0.02 nm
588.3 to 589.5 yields 0.05 nm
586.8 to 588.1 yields 0.01 nm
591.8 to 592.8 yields 0.01 nm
